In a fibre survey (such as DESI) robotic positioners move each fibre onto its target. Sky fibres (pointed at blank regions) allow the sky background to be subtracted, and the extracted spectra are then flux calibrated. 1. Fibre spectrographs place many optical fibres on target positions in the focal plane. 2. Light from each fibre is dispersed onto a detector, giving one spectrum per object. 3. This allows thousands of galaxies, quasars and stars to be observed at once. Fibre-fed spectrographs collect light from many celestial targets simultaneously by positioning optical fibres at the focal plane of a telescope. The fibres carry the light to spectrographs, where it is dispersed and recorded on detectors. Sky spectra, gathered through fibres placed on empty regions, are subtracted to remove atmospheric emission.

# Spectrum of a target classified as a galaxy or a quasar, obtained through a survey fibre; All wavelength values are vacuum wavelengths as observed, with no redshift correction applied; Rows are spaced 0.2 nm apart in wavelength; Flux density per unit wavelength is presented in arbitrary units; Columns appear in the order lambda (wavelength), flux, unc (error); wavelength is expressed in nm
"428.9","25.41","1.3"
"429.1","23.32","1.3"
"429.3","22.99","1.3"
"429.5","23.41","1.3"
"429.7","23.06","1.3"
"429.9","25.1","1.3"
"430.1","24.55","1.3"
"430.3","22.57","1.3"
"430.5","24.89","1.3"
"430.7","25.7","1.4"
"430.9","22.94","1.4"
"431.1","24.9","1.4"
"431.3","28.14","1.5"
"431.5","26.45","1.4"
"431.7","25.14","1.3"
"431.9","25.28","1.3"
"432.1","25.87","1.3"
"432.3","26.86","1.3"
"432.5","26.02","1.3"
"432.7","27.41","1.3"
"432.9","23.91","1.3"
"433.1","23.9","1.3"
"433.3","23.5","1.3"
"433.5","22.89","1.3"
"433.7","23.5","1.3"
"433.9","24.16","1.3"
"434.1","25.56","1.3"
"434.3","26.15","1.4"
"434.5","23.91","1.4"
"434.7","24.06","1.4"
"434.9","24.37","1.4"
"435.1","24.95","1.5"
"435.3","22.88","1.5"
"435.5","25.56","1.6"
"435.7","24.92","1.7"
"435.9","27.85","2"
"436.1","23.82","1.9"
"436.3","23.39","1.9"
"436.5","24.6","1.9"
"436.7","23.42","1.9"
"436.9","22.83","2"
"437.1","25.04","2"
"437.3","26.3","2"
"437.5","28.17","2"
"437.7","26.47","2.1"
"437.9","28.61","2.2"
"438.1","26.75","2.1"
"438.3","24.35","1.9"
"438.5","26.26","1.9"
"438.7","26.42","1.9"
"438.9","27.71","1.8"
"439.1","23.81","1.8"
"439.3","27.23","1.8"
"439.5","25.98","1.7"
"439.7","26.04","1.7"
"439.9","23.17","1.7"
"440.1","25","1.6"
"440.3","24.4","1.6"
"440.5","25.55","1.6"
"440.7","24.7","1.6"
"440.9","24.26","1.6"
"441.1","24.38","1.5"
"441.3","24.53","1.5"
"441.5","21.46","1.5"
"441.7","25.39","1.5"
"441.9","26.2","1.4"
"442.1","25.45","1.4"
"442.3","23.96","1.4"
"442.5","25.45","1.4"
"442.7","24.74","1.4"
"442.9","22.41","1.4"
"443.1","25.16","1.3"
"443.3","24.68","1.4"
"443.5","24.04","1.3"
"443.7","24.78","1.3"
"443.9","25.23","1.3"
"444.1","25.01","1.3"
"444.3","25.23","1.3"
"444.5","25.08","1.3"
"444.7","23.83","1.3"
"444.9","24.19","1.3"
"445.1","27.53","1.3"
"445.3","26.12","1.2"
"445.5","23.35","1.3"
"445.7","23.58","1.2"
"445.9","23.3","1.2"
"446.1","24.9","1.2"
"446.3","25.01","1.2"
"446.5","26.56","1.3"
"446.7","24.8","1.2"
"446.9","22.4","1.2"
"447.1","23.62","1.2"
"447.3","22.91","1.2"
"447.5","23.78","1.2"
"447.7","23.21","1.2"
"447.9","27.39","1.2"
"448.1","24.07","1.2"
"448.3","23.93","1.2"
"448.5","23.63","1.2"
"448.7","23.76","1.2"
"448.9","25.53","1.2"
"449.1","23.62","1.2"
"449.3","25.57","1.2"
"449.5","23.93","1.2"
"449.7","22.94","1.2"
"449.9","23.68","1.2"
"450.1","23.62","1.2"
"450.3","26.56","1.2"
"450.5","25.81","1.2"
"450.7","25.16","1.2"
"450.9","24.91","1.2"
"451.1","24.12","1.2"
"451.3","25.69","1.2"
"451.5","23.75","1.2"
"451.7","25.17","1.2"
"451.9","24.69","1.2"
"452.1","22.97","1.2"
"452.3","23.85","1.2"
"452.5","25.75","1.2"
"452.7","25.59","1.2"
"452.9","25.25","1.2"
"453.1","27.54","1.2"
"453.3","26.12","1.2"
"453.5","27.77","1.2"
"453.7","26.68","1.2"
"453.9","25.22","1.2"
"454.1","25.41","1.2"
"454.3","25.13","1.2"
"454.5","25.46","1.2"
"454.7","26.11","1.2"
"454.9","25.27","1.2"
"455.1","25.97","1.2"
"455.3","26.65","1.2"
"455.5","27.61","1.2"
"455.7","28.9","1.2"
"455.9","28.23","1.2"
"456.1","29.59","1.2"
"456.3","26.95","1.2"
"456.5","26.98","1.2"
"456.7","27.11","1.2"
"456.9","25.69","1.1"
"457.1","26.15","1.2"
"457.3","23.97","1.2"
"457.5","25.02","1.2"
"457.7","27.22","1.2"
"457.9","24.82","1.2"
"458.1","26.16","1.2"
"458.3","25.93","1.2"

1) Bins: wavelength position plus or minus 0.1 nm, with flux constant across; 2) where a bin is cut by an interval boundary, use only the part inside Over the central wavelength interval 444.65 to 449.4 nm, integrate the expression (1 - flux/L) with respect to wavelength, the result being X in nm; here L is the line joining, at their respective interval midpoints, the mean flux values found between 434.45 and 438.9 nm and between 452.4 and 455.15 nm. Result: 0.23 nm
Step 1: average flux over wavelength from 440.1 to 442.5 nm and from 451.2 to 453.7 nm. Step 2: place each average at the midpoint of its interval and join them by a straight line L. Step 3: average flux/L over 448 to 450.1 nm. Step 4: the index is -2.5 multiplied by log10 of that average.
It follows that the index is 0.05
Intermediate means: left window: 24.6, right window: 25.4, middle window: 24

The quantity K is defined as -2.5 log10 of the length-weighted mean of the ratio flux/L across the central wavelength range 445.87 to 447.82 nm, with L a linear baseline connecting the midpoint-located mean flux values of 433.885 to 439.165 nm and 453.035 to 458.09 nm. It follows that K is 0.08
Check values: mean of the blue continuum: 25.3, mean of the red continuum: 26.4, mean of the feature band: 24.1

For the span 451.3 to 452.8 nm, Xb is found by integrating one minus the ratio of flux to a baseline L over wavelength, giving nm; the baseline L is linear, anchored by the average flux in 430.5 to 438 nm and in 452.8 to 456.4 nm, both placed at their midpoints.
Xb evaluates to 0.10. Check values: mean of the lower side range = 25.1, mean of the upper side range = 26.7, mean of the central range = 24.6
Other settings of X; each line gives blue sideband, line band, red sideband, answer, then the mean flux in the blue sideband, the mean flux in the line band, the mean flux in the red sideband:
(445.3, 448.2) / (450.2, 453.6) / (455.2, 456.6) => 0.123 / 24.3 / 25.3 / 27.8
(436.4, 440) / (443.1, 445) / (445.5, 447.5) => -0.011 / 25.7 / 24.7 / 24.1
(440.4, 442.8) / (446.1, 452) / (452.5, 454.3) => 0.253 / 24.7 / 24.5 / 26.1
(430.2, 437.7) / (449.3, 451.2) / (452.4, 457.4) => 0.111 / 24.9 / 24.6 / 26.4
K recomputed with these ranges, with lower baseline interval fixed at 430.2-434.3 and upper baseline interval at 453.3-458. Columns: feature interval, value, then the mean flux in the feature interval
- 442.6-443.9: 0.056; 24.4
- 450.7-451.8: 0.059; 24.8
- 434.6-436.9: 0.033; 24.5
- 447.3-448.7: 0.077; 24.2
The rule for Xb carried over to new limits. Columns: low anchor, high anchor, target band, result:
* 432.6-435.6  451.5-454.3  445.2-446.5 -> 0.03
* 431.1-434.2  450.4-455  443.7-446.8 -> 0.05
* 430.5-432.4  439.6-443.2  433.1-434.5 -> 0.06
